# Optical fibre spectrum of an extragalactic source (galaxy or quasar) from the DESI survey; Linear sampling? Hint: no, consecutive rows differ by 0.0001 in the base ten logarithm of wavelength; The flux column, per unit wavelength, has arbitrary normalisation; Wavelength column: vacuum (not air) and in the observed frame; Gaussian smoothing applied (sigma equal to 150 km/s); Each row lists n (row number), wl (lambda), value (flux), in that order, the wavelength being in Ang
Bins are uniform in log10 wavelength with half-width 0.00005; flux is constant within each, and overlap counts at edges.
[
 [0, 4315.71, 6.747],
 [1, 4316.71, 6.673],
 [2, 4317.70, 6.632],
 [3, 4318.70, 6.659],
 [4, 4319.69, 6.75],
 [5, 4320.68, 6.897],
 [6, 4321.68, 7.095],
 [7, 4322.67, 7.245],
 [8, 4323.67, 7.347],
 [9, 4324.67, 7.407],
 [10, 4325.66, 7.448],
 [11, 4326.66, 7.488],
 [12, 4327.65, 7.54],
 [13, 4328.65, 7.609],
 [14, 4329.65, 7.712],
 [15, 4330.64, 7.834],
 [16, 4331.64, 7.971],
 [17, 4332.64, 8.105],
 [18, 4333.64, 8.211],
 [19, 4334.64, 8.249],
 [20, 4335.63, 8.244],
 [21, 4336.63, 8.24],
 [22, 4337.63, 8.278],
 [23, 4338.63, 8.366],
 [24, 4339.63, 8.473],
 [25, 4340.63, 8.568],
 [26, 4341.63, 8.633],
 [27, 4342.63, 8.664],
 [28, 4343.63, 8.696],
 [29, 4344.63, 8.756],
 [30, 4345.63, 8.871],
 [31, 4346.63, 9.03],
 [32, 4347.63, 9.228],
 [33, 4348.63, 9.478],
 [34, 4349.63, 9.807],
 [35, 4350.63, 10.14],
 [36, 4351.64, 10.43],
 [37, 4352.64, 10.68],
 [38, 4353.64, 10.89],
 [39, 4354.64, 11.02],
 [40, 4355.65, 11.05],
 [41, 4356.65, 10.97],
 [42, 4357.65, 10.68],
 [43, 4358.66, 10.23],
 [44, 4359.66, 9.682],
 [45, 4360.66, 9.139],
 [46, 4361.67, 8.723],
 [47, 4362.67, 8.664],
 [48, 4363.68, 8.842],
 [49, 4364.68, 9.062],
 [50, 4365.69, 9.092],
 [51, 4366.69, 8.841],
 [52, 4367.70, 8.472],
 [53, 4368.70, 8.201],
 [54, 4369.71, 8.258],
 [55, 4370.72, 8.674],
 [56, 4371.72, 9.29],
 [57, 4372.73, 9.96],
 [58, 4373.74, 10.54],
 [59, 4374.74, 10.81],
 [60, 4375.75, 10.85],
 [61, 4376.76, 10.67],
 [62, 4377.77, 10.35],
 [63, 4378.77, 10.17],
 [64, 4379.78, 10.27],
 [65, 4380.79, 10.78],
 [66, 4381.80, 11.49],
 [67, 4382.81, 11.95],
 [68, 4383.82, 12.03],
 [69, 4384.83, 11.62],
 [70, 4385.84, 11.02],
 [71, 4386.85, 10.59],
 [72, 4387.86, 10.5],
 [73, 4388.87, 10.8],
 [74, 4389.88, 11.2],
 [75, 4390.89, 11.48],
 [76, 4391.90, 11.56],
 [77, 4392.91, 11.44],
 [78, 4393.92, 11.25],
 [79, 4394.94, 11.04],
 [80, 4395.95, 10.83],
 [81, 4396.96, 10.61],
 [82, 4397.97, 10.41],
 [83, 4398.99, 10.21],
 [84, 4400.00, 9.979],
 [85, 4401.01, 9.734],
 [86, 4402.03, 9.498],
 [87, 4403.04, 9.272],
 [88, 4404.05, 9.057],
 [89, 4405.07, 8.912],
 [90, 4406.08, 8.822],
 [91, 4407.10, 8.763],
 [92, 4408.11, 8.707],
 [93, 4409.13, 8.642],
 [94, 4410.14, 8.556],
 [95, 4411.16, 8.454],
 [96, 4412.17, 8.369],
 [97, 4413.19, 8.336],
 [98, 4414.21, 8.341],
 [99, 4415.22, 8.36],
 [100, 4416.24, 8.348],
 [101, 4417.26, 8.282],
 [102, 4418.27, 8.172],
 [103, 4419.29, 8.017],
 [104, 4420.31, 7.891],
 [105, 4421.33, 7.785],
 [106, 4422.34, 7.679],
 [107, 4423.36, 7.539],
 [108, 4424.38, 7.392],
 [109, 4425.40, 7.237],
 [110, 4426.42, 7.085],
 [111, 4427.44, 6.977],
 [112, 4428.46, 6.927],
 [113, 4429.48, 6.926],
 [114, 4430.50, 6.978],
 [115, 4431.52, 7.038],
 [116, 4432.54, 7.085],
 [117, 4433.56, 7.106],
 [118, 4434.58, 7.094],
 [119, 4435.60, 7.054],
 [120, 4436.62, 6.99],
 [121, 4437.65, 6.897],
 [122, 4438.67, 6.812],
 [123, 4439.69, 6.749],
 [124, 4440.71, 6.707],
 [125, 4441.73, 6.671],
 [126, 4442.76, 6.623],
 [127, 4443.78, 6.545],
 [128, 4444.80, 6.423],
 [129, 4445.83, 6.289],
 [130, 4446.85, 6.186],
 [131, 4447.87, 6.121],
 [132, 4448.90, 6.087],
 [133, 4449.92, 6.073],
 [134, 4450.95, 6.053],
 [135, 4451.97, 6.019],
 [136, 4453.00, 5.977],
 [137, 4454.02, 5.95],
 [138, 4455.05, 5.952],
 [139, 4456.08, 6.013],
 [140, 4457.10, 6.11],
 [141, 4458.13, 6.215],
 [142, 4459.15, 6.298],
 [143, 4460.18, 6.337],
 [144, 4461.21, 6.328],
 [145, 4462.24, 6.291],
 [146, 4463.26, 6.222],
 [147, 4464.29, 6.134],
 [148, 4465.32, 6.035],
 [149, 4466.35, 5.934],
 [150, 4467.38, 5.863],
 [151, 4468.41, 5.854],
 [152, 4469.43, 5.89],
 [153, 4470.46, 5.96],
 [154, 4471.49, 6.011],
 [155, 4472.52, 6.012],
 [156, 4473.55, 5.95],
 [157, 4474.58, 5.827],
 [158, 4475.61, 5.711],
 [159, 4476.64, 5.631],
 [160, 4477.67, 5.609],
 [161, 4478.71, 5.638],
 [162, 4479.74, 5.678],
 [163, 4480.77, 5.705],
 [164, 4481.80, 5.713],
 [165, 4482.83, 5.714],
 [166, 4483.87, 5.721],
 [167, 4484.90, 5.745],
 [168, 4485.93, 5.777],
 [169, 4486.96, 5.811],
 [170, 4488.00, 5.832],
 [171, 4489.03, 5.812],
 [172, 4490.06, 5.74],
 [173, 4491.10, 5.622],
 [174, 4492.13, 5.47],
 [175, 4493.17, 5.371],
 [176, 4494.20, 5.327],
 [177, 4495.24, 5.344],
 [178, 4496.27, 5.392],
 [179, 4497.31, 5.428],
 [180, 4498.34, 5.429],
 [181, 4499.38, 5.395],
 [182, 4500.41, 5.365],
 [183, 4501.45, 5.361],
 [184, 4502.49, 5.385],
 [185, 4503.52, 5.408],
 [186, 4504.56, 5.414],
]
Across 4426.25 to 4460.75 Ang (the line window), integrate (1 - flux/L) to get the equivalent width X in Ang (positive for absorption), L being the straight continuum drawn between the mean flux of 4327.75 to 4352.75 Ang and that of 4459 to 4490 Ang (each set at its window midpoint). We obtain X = 0.0 Ang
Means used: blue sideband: 8.68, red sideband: 5.89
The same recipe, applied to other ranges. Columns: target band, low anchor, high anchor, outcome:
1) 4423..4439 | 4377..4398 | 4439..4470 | 1.66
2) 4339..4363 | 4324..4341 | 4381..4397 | -1.50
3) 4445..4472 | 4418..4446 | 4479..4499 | 1.32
